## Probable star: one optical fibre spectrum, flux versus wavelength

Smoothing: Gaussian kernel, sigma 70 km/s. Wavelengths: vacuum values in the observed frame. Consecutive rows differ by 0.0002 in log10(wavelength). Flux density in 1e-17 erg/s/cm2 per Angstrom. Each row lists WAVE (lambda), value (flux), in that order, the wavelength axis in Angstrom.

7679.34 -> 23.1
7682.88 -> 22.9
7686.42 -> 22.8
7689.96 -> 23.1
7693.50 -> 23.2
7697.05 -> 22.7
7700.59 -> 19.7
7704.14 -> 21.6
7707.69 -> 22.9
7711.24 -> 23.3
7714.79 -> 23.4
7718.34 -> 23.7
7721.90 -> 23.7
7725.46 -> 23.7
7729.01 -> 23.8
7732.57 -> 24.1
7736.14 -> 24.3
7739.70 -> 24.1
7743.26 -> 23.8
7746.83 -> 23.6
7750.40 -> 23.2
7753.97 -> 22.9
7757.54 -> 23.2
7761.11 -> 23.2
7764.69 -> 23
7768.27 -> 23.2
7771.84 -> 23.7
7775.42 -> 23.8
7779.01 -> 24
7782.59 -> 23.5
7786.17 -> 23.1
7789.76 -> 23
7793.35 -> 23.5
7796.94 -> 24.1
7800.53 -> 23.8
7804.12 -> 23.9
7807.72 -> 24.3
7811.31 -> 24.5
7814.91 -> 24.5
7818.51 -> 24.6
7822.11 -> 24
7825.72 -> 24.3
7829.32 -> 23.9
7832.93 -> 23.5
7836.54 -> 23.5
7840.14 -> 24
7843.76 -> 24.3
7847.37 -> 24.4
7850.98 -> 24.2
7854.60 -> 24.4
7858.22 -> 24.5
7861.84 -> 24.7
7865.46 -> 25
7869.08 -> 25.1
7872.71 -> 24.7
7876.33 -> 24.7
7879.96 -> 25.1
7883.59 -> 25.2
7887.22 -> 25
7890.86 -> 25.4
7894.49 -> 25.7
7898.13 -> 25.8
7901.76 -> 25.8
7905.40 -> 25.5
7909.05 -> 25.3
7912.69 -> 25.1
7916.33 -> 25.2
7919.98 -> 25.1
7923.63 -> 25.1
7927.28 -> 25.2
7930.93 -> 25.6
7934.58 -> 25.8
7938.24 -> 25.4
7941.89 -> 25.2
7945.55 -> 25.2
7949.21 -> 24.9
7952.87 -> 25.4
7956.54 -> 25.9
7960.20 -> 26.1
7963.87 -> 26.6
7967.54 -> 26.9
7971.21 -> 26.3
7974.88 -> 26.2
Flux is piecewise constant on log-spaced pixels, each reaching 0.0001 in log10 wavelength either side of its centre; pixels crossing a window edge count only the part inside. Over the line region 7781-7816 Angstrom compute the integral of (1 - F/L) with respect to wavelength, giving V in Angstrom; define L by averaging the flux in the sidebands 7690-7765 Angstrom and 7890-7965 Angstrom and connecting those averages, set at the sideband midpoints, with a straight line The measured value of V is 0.29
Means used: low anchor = 23.2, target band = 23.8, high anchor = 25.5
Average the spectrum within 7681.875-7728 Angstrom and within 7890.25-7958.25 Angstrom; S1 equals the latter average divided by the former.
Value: 1.11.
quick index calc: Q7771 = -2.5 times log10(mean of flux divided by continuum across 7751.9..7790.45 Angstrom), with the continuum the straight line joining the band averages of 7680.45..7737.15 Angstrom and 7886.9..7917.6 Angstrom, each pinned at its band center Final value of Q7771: 0.02 mag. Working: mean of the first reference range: 23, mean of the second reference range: 25.4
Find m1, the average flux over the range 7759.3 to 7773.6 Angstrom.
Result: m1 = 23.3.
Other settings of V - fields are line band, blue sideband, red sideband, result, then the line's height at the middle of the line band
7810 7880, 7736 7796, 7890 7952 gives 0.2 Angstrom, 24.4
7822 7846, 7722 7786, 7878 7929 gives 0.6 Angstrom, 24.5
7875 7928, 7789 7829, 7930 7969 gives -0.3 Angstrom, 25.2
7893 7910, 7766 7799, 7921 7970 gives -0.4 Angstrom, 25.1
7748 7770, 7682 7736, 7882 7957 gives 0.4 Angstrom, 23.6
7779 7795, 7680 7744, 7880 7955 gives 0.4 Angstrom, 23.9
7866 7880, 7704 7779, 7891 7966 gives 0.0 Angstrom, 24.9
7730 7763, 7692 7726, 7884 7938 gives -0.5 Angstrom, 23.2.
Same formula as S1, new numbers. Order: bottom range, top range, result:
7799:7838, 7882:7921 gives 1.05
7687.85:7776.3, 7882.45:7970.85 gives 1.10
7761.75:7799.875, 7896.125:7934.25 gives 1.08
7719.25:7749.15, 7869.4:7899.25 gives 1.05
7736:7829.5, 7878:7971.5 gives 1.08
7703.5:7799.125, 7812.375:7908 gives 1.05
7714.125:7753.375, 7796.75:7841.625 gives 1.01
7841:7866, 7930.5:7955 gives 1.04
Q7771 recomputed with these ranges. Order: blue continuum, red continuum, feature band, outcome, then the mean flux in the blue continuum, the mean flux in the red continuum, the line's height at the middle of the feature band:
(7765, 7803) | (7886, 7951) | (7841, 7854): 0.01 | 23.6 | 25.4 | 24.4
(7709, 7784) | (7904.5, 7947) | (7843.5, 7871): 0.00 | 23.6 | 25.3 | 24.6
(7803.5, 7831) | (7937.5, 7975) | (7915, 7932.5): 0.01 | 24.3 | 25.8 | 25.5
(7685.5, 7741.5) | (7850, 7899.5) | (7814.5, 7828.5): 0.00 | 23.1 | 25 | 24.4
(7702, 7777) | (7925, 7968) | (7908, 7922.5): 0.01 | 23.4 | 25.6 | 25.3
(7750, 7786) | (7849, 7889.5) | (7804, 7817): -0.02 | 23.4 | 24.8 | 24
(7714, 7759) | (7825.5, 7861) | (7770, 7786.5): 0.01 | 23.7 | 24.1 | 23.8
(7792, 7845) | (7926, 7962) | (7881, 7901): -0.02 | 24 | 25.5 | 24.9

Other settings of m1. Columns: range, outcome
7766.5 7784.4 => 23.7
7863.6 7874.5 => 24.9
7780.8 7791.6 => 23.2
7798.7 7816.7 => 24.2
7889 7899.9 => 25.6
